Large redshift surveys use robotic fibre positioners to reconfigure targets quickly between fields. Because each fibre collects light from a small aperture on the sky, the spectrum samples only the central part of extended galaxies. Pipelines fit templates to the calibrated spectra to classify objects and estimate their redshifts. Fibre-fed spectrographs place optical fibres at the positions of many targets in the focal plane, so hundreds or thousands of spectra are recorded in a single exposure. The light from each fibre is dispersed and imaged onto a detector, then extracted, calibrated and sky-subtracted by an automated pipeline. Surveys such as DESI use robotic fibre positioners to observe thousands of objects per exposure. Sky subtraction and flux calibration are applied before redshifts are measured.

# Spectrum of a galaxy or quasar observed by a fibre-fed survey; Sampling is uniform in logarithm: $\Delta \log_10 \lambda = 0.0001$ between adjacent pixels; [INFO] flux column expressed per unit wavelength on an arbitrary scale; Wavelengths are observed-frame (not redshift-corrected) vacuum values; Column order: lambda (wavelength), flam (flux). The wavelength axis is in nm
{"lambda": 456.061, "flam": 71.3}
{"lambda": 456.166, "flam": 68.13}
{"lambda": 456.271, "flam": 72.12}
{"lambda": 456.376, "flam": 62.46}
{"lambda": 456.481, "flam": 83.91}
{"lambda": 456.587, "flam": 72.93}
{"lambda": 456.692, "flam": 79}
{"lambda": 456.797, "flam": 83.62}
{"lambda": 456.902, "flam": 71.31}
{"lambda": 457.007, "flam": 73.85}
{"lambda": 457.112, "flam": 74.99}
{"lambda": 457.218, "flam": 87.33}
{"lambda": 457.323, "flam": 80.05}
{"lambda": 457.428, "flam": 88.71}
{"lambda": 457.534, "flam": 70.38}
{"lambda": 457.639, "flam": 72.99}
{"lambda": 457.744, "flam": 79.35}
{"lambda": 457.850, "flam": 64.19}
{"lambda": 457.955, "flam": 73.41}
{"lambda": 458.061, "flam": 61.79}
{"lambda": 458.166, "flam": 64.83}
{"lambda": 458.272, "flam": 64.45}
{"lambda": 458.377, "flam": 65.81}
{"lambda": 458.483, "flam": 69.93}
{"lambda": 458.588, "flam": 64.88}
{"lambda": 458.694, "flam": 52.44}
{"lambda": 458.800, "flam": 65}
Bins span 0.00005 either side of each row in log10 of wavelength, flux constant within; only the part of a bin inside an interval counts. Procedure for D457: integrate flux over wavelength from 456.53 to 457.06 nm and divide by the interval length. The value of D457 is 76.2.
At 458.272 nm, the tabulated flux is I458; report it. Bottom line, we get 64.45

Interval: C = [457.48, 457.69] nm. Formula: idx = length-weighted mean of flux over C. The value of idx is 71.6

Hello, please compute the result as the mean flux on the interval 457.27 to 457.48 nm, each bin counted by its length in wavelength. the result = 84.6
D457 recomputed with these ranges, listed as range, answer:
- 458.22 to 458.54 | 66.8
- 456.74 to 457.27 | 78.2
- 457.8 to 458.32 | 65.7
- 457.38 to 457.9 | 75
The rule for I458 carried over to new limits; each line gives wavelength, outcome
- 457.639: 72.99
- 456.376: 62.46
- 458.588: 64.88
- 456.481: 83.91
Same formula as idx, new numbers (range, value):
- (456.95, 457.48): 80.9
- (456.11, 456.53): 71.6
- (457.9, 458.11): 67.6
